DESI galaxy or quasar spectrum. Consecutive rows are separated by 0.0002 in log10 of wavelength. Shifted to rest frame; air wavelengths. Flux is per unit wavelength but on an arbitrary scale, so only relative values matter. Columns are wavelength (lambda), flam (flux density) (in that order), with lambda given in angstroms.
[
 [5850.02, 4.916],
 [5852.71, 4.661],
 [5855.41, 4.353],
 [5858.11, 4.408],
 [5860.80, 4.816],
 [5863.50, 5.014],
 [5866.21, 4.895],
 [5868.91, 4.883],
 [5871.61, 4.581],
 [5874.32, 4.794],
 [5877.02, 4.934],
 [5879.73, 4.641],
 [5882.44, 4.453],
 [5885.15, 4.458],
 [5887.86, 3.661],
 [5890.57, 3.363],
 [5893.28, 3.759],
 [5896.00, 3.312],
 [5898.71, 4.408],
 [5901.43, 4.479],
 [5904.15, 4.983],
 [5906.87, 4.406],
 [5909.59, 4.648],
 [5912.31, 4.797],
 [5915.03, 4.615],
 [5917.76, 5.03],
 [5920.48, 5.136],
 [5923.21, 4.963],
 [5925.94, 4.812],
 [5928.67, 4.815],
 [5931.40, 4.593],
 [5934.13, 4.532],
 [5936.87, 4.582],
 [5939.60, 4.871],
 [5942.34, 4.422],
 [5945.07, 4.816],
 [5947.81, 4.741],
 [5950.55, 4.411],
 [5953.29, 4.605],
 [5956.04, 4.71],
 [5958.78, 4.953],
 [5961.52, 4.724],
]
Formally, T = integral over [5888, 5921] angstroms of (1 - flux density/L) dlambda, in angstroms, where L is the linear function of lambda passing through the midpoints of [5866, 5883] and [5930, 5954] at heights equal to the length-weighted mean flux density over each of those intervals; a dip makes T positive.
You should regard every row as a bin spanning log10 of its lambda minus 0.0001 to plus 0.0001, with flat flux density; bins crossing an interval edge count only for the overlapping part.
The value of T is 2.26 angstroms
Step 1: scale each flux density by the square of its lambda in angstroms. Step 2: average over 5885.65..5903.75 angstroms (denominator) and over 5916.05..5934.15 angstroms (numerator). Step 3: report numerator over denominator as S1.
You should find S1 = 1.25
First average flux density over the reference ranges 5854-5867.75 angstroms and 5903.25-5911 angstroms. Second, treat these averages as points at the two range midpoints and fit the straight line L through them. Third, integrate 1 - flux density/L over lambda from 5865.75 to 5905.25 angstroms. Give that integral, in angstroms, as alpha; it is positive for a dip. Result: 2.7 angstroms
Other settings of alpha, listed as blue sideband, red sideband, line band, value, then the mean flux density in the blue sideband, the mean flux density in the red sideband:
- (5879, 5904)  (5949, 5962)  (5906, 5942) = -3.0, 4.09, 4.68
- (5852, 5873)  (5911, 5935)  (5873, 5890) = 1.1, 4.7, 4.82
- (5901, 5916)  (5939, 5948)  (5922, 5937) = -0.1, 4.67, 4.7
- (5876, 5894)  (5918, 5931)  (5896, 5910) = 0.2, 4.18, 4.92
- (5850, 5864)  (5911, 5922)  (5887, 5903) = 3.2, 4.66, 4.9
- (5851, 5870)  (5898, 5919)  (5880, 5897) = 2.9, 4.72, 4.68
